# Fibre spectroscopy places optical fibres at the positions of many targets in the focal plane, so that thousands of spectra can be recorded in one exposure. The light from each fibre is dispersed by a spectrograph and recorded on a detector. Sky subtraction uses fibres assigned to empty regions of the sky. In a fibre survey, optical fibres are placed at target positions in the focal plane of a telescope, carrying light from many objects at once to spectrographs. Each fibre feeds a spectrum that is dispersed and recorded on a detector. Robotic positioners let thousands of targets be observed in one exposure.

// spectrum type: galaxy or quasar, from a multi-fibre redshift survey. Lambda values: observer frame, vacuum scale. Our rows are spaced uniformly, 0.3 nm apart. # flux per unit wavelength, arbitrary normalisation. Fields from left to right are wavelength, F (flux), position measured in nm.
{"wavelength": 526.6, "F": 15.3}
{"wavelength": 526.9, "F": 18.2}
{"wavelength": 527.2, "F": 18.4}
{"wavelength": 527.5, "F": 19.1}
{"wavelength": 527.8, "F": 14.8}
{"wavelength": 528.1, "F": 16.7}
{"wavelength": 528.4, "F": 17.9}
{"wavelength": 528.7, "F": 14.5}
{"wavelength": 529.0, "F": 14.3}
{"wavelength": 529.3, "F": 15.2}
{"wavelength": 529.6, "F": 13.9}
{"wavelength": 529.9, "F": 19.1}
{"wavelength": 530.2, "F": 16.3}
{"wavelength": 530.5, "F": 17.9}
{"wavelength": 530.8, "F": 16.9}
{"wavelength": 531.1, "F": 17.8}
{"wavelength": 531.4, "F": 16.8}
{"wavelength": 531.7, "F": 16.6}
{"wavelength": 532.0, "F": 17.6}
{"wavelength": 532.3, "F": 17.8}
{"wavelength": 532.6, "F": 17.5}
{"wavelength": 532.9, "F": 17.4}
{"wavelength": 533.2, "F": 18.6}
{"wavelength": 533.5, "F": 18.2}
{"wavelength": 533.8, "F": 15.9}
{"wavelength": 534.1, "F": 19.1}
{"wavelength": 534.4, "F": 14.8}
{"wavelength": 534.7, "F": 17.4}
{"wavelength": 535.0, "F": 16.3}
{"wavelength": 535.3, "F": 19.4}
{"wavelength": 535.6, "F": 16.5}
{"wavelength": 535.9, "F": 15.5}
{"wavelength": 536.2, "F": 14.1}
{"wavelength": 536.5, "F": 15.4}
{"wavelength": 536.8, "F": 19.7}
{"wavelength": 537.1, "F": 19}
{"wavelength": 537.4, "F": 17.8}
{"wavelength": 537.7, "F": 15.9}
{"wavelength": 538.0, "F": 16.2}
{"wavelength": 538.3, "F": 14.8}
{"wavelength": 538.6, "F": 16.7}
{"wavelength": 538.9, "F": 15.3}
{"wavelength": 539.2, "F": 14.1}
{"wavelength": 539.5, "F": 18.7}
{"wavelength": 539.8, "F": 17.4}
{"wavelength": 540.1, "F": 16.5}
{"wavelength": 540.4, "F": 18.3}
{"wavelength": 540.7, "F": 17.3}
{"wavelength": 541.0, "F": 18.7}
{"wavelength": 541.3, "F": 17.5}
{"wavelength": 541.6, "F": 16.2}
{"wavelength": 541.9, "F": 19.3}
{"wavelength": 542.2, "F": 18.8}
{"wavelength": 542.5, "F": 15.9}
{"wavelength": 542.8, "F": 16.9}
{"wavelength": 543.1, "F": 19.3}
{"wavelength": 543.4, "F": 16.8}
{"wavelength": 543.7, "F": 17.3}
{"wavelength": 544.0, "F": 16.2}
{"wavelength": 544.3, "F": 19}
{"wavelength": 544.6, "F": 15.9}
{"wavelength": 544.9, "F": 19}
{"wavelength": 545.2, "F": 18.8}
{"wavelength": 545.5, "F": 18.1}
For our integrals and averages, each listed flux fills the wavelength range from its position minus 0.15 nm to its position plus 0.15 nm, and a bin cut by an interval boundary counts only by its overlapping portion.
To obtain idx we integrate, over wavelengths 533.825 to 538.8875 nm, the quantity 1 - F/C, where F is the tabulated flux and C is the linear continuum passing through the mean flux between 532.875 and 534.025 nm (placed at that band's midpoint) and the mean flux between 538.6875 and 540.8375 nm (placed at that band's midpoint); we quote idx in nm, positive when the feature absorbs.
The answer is 0.155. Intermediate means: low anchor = 17.6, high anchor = 16.8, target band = 16.7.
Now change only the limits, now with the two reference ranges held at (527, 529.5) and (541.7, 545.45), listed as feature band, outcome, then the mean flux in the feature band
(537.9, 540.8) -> 0.14 nm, 16.5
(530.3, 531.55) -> -0.05 nm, 17.3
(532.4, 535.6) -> -0.10 nm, 17.4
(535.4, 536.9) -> 0.07 nm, 16.2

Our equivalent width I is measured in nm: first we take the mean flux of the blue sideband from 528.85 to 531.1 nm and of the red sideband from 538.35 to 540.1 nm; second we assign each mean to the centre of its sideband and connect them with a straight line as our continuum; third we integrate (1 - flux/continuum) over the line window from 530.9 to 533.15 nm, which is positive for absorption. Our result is -0.147 nm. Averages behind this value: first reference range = 16.3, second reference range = 16.4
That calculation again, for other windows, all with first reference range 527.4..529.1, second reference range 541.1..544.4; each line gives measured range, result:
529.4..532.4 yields -0.11 nm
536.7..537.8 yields -0.07 nm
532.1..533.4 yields -0.10 nm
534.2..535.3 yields 0.00 nm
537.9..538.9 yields 0.08 nm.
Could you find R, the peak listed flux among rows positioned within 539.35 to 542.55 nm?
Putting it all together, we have 19.3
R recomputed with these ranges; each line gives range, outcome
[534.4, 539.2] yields 19.7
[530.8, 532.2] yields 17.8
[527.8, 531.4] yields 19.1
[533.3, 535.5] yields 19.4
